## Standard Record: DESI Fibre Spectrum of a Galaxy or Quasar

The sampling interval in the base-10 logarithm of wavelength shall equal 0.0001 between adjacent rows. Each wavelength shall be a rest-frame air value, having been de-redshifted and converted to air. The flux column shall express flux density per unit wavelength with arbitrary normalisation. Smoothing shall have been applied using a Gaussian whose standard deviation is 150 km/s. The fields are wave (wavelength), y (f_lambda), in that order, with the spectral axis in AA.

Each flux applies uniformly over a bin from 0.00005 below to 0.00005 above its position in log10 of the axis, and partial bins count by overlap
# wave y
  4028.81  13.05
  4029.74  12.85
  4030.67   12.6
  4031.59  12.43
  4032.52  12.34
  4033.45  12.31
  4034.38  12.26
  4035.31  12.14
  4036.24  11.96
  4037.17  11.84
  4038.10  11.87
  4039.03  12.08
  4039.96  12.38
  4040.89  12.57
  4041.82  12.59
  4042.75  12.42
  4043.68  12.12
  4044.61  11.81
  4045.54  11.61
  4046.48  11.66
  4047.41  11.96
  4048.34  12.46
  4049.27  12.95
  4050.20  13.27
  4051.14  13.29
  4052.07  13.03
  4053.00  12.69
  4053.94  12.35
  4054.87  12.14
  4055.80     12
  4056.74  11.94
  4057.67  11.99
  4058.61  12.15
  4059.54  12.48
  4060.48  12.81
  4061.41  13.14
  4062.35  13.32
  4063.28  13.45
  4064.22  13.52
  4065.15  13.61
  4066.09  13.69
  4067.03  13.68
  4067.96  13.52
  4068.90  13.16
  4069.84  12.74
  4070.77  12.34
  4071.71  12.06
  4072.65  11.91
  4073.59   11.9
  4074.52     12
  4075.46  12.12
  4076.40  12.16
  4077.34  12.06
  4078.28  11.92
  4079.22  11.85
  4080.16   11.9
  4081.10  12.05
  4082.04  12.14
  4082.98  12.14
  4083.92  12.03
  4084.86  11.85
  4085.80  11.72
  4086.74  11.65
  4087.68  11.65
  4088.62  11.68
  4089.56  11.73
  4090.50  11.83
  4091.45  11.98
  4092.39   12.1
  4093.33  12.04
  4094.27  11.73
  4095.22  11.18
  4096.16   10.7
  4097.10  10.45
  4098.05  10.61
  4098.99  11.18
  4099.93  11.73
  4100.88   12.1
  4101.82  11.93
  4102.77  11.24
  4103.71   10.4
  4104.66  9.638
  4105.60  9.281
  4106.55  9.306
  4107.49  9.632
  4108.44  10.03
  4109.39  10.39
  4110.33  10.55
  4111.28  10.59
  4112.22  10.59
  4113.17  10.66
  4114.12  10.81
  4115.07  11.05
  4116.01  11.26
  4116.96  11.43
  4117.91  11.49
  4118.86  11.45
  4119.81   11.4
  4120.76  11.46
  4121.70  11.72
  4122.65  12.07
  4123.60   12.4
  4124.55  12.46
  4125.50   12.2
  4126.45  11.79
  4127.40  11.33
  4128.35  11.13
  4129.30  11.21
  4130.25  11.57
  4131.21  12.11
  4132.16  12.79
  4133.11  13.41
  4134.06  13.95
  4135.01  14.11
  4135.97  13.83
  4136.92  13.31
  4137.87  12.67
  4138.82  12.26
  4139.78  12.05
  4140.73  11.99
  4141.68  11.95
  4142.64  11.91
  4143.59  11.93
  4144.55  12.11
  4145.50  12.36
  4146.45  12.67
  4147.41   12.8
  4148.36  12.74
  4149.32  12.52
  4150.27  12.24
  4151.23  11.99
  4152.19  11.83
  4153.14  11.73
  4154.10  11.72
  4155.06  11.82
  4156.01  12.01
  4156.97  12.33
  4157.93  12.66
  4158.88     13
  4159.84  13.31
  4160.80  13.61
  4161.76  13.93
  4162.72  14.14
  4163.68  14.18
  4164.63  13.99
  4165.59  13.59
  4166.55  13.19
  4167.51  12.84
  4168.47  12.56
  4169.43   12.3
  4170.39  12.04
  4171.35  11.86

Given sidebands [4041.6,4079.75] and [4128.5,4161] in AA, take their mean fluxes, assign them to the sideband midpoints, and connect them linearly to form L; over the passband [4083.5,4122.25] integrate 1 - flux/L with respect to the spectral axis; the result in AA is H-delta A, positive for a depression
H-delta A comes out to 4.2 AA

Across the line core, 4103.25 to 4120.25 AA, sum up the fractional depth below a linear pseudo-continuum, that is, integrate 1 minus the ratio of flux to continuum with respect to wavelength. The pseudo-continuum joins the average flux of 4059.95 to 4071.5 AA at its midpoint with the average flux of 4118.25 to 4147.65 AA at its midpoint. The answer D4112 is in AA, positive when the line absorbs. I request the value 2.7 AA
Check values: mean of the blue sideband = 13.2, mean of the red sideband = 12.3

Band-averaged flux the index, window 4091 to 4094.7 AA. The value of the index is 12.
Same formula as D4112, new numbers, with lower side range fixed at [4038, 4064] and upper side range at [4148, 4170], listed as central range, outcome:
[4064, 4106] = 2.3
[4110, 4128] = 1.8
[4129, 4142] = 0.0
